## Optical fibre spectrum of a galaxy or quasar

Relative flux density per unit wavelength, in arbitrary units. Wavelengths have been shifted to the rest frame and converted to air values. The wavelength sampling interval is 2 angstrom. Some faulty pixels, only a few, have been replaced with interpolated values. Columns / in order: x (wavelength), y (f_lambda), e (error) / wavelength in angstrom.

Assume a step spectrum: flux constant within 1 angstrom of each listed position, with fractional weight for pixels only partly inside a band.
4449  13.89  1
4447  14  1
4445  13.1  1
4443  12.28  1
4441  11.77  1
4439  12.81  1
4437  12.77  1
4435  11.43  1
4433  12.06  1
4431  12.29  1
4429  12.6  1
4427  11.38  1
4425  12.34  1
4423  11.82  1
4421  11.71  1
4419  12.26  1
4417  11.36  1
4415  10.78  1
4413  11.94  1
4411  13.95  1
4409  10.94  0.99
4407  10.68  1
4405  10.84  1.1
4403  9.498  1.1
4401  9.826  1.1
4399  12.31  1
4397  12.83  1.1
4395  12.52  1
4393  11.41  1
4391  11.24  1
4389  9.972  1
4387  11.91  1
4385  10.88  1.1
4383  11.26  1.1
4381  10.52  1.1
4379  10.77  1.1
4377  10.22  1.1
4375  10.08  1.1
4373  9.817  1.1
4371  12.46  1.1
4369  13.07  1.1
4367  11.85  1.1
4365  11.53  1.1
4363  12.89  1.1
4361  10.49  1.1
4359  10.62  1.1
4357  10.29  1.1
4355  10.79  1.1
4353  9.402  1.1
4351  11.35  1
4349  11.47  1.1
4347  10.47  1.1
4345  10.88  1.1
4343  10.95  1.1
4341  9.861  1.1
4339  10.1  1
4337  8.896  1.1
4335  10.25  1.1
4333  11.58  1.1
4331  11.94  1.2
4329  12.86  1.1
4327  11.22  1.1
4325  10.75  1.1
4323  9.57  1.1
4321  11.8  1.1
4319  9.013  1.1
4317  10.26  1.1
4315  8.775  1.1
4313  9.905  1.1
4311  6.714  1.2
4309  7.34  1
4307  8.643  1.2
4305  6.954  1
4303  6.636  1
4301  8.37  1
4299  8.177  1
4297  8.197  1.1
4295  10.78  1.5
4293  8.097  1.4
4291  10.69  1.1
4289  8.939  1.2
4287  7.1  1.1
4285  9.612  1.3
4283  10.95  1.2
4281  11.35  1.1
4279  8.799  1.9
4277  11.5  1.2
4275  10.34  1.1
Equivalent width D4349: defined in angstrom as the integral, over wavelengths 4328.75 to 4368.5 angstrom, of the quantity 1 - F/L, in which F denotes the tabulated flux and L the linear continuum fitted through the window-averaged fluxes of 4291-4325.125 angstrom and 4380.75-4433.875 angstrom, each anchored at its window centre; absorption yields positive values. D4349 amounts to -3.9 angstrom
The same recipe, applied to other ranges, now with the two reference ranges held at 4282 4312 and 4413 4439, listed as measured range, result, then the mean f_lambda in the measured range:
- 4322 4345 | -3.1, 10.7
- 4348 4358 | -0.7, 10.7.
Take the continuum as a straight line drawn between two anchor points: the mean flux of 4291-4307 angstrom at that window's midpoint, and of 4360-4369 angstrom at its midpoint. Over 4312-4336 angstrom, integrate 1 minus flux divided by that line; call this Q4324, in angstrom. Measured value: -2.37 angstrom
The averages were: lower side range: 8.36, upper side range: 11.8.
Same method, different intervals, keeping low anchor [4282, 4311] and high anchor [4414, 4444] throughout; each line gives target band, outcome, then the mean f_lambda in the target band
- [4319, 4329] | -1.7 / 10.9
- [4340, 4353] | -1.2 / 10.7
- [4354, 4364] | -0.8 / 11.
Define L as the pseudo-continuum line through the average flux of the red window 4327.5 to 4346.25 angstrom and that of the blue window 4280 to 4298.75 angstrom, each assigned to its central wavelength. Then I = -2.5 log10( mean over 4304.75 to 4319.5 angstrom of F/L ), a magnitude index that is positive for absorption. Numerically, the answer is 0.19 mag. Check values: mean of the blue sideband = 9.47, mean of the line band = 8.51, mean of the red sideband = 10.8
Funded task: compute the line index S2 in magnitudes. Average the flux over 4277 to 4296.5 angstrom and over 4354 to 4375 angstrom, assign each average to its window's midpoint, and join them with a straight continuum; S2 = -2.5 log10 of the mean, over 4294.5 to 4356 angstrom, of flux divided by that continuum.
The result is 0.076 mag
